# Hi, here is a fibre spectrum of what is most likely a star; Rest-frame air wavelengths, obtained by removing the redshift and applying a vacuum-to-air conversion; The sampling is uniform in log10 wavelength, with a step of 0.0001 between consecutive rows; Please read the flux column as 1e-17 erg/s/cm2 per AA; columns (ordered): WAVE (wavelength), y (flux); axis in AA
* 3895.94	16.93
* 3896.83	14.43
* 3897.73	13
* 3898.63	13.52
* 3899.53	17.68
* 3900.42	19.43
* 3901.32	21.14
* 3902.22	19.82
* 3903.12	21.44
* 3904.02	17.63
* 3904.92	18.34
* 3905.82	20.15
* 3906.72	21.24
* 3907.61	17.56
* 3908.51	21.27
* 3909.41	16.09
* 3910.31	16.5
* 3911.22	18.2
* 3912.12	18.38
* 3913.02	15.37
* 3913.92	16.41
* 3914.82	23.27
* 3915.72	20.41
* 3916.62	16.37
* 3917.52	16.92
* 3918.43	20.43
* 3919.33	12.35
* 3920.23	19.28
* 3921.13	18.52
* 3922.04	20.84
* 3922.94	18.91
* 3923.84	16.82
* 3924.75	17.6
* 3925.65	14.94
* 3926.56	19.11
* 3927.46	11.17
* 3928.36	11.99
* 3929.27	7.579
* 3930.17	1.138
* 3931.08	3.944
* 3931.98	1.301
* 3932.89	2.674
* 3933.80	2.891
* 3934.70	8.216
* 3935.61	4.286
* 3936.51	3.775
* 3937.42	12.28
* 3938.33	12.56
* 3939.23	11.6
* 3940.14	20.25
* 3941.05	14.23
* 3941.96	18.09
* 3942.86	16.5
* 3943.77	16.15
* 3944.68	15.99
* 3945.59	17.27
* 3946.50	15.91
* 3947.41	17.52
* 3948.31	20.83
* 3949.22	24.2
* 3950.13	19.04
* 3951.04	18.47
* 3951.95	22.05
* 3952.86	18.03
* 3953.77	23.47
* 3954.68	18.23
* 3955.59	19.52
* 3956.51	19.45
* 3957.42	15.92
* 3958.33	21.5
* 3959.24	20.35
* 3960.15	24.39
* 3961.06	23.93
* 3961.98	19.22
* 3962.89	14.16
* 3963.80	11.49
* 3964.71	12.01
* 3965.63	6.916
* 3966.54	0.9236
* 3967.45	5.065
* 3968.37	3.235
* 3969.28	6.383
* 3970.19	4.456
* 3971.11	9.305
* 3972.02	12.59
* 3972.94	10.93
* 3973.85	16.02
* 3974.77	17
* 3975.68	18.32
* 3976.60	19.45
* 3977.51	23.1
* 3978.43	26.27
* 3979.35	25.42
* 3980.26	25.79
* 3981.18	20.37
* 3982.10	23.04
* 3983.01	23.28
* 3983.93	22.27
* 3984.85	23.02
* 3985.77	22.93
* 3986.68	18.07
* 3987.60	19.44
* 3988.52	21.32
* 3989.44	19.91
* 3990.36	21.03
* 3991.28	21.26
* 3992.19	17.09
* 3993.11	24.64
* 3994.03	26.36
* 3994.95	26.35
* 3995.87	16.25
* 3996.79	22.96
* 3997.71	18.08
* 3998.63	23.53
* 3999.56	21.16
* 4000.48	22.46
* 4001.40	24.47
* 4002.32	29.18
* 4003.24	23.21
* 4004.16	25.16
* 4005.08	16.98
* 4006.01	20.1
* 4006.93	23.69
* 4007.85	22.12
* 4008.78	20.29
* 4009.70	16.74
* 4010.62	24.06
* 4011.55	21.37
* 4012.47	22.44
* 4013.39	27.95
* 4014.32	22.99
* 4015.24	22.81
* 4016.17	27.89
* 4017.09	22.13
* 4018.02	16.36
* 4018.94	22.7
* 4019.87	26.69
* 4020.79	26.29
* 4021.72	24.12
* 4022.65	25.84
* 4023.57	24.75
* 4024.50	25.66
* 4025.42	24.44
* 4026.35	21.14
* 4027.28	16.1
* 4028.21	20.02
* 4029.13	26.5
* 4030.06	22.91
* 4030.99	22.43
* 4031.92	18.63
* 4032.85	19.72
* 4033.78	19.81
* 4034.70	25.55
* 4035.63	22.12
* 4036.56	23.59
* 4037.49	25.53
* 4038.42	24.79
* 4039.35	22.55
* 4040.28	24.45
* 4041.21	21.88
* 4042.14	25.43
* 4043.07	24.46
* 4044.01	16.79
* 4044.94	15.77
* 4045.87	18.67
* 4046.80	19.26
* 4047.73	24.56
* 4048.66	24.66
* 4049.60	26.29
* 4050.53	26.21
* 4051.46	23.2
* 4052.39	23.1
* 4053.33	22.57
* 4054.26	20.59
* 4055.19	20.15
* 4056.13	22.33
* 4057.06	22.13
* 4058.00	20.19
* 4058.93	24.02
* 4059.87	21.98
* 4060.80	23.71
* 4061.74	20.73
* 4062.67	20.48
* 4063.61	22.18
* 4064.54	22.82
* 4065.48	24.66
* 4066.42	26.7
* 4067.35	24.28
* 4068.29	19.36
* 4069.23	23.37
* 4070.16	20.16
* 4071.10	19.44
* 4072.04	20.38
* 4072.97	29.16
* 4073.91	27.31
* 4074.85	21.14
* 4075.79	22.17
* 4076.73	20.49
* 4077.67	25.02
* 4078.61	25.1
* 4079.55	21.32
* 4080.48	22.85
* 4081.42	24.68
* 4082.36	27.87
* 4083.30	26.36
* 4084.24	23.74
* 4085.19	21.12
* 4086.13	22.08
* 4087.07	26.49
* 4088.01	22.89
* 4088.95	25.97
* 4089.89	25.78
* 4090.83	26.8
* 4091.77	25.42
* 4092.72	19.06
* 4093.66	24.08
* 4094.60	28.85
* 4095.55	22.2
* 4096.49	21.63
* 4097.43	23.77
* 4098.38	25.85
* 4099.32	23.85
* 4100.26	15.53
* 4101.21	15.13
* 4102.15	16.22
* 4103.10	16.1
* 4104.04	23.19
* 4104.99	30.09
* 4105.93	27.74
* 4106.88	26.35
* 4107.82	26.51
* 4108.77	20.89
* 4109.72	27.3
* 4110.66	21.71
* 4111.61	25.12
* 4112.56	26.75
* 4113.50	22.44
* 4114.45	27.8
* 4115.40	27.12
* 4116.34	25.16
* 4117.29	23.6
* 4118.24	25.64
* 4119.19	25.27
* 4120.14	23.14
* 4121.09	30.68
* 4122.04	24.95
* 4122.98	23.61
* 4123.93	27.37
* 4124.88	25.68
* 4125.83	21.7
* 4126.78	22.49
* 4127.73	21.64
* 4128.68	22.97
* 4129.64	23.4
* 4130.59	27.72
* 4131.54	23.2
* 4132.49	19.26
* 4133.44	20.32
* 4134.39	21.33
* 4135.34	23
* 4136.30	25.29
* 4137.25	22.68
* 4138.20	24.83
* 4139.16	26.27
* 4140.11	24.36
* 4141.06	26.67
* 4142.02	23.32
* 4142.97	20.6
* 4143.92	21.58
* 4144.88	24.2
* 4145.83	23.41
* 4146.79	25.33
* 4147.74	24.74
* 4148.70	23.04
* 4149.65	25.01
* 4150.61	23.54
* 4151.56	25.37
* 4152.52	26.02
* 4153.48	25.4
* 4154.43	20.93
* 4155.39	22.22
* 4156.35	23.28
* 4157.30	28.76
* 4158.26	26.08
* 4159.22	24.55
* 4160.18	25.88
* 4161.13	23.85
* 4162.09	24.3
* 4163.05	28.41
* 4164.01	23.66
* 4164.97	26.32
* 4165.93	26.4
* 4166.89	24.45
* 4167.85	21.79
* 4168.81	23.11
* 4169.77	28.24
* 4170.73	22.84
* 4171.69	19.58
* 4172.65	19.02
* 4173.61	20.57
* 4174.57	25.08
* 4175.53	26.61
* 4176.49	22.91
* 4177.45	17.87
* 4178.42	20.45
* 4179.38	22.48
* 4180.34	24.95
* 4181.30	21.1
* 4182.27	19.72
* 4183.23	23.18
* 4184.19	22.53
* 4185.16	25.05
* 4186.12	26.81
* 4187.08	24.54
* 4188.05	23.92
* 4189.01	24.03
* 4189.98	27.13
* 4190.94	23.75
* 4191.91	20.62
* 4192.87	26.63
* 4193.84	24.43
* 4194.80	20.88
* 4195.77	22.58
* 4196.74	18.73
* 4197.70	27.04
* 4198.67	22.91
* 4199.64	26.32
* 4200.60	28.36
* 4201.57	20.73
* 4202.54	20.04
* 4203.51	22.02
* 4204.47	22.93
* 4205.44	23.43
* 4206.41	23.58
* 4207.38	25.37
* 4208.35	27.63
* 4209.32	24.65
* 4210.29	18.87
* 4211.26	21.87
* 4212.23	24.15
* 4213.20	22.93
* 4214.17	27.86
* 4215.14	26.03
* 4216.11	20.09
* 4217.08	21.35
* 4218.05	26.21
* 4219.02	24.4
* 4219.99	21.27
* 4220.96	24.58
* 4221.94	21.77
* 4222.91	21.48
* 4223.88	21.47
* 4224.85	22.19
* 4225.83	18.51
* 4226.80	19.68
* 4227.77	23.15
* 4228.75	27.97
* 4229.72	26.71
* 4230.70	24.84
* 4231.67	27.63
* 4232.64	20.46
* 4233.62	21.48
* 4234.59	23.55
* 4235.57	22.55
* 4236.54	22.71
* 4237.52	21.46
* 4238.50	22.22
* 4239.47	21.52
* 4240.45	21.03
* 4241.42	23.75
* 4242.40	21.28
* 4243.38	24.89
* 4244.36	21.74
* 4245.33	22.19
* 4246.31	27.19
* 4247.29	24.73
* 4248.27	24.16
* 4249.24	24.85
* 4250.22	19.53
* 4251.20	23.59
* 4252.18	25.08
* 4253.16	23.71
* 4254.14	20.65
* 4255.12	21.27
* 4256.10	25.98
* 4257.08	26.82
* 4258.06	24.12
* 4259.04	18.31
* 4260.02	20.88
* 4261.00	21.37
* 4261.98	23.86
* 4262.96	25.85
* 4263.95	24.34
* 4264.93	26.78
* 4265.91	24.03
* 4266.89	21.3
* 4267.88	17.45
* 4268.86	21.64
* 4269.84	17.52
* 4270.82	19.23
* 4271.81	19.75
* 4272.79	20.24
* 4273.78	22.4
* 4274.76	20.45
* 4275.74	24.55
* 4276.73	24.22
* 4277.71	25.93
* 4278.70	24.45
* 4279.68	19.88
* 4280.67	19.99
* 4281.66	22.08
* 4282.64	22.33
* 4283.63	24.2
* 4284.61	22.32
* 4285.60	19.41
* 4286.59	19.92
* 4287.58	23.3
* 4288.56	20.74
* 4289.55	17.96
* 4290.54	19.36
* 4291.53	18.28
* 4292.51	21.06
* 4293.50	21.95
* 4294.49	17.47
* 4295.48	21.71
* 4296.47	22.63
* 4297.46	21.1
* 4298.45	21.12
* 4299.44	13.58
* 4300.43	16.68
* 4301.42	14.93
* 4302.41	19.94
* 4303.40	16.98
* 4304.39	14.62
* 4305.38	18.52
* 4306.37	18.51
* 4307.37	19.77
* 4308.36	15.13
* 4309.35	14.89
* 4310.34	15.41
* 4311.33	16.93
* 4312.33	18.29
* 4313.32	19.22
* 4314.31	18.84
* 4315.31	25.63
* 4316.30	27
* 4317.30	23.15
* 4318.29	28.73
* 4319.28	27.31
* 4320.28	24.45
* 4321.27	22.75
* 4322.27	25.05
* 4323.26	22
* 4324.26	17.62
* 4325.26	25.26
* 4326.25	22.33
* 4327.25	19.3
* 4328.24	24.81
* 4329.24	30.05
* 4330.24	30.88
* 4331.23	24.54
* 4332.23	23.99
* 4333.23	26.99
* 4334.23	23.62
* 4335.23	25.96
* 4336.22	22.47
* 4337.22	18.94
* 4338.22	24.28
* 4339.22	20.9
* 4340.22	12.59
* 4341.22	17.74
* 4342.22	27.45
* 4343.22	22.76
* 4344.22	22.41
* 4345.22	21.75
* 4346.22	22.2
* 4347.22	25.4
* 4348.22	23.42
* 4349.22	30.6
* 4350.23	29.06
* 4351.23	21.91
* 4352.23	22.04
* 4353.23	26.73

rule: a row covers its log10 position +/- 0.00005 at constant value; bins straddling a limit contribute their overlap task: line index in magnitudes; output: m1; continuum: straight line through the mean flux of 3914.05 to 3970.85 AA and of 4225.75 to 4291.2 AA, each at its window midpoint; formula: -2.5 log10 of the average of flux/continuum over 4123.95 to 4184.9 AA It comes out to -0.189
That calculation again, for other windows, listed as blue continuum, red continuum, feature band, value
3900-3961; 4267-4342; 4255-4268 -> -0.130 mag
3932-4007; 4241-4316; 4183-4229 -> -0.157 mag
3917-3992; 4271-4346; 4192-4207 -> -0.185 mag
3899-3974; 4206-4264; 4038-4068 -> -0.224 mag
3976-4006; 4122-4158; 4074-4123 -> -0.026 mag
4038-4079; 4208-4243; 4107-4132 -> -0.093 mag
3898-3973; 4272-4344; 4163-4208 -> -0.208 mag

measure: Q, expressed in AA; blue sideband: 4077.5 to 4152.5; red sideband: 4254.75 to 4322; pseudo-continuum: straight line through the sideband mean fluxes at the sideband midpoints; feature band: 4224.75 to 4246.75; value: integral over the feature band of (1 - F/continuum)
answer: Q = -1.1 AA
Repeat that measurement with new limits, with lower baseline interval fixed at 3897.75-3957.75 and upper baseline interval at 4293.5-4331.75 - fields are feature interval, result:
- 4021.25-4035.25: -4.3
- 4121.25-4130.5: -2.8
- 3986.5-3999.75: -3.5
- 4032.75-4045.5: -3.6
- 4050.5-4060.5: -2.6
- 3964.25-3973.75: 5.2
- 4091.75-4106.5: -3.4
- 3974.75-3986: -4.0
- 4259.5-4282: -1.8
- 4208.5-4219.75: -2.2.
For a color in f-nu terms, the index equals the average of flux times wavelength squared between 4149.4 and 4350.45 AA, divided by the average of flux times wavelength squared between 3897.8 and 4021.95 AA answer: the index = 1.45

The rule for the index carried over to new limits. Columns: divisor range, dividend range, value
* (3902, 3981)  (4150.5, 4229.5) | 1.70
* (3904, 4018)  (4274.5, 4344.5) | 1.43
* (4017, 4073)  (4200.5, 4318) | 1.08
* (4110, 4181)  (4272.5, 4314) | 0.88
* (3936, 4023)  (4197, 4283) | 1.36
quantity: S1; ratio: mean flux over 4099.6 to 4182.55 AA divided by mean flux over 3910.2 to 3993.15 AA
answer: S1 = 1.5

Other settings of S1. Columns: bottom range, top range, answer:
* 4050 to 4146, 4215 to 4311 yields 0.92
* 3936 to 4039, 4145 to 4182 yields 1.21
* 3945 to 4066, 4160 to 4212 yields 1.14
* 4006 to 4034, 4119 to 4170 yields 1.07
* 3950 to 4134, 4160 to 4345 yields 1.03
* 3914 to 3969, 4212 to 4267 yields 1.58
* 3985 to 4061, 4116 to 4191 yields 1.07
